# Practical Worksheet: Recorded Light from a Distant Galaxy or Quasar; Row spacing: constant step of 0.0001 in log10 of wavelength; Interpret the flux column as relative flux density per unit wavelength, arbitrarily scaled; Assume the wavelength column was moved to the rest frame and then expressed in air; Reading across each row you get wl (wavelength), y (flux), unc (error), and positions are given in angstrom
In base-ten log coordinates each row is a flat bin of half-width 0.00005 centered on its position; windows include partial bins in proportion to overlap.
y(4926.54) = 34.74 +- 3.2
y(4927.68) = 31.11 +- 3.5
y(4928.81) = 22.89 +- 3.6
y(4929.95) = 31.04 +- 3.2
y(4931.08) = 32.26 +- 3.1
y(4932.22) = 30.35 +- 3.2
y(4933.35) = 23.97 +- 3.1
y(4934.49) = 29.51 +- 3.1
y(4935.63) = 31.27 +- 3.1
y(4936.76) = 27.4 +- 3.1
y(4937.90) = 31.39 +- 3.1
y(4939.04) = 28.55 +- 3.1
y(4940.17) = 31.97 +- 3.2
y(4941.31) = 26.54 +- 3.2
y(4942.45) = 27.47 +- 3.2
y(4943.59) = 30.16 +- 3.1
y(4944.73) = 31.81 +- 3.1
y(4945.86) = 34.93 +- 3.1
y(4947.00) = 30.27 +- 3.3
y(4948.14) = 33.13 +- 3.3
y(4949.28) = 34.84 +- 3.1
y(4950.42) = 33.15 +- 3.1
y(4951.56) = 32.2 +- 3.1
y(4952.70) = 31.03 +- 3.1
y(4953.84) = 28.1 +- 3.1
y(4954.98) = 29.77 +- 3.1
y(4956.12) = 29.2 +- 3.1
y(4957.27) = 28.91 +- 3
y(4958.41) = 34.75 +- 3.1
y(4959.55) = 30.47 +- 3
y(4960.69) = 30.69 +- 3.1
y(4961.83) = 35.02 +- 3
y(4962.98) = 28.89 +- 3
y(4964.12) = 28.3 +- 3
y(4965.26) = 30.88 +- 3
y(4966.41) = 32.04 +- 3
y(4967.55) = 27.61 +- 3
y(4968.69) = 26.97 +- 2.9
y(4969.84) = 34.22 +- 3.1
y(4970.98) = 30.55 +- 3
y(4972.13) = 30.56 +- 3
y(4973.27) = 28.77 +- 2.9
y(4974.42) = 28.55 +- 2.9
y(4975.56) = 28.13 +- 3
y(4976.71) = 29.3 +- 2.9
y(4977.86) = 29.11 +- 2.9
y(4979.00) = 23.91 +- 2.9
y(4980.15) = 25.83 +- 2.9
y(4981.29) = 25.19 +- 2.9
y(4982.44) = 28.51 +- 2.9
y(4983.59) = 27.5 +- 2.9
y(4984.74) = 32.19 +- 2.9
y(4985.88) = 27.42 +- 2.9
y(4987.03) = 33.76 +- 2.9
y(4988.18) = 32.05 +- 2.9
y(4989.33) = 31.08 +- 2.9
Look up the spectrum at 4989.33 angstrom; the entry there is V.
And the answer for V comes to 31.08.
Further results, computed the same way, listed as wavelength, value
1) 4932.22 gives 30.35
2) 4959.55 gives 30.47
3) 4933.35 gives 23.97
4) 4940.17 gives 31.97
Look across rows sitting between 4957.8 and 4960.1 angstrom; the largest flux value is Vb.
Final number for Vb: 34.75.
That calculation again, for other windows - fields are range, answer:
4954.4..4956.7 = 29.77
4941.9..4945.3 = 31.81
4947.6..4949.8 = 34.84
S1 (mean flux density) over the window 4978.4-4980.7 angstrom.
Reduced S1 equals 25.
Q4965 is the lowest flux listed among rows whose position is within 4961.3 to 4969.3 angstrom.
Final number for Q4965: 26.97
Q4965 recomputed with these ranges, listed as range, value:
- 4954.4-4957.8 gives 28.91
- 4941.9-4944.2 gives 27.47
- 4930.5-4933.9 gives 23.97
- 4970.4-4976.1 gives 28.13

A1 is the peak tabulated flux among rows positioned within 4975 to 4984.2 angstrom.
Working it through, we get 29.3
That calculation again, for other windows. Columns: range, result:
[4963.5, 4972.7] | 34.22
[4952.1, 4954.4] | 31.03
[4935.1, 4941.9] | 31.97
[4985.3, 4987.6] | 33.76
